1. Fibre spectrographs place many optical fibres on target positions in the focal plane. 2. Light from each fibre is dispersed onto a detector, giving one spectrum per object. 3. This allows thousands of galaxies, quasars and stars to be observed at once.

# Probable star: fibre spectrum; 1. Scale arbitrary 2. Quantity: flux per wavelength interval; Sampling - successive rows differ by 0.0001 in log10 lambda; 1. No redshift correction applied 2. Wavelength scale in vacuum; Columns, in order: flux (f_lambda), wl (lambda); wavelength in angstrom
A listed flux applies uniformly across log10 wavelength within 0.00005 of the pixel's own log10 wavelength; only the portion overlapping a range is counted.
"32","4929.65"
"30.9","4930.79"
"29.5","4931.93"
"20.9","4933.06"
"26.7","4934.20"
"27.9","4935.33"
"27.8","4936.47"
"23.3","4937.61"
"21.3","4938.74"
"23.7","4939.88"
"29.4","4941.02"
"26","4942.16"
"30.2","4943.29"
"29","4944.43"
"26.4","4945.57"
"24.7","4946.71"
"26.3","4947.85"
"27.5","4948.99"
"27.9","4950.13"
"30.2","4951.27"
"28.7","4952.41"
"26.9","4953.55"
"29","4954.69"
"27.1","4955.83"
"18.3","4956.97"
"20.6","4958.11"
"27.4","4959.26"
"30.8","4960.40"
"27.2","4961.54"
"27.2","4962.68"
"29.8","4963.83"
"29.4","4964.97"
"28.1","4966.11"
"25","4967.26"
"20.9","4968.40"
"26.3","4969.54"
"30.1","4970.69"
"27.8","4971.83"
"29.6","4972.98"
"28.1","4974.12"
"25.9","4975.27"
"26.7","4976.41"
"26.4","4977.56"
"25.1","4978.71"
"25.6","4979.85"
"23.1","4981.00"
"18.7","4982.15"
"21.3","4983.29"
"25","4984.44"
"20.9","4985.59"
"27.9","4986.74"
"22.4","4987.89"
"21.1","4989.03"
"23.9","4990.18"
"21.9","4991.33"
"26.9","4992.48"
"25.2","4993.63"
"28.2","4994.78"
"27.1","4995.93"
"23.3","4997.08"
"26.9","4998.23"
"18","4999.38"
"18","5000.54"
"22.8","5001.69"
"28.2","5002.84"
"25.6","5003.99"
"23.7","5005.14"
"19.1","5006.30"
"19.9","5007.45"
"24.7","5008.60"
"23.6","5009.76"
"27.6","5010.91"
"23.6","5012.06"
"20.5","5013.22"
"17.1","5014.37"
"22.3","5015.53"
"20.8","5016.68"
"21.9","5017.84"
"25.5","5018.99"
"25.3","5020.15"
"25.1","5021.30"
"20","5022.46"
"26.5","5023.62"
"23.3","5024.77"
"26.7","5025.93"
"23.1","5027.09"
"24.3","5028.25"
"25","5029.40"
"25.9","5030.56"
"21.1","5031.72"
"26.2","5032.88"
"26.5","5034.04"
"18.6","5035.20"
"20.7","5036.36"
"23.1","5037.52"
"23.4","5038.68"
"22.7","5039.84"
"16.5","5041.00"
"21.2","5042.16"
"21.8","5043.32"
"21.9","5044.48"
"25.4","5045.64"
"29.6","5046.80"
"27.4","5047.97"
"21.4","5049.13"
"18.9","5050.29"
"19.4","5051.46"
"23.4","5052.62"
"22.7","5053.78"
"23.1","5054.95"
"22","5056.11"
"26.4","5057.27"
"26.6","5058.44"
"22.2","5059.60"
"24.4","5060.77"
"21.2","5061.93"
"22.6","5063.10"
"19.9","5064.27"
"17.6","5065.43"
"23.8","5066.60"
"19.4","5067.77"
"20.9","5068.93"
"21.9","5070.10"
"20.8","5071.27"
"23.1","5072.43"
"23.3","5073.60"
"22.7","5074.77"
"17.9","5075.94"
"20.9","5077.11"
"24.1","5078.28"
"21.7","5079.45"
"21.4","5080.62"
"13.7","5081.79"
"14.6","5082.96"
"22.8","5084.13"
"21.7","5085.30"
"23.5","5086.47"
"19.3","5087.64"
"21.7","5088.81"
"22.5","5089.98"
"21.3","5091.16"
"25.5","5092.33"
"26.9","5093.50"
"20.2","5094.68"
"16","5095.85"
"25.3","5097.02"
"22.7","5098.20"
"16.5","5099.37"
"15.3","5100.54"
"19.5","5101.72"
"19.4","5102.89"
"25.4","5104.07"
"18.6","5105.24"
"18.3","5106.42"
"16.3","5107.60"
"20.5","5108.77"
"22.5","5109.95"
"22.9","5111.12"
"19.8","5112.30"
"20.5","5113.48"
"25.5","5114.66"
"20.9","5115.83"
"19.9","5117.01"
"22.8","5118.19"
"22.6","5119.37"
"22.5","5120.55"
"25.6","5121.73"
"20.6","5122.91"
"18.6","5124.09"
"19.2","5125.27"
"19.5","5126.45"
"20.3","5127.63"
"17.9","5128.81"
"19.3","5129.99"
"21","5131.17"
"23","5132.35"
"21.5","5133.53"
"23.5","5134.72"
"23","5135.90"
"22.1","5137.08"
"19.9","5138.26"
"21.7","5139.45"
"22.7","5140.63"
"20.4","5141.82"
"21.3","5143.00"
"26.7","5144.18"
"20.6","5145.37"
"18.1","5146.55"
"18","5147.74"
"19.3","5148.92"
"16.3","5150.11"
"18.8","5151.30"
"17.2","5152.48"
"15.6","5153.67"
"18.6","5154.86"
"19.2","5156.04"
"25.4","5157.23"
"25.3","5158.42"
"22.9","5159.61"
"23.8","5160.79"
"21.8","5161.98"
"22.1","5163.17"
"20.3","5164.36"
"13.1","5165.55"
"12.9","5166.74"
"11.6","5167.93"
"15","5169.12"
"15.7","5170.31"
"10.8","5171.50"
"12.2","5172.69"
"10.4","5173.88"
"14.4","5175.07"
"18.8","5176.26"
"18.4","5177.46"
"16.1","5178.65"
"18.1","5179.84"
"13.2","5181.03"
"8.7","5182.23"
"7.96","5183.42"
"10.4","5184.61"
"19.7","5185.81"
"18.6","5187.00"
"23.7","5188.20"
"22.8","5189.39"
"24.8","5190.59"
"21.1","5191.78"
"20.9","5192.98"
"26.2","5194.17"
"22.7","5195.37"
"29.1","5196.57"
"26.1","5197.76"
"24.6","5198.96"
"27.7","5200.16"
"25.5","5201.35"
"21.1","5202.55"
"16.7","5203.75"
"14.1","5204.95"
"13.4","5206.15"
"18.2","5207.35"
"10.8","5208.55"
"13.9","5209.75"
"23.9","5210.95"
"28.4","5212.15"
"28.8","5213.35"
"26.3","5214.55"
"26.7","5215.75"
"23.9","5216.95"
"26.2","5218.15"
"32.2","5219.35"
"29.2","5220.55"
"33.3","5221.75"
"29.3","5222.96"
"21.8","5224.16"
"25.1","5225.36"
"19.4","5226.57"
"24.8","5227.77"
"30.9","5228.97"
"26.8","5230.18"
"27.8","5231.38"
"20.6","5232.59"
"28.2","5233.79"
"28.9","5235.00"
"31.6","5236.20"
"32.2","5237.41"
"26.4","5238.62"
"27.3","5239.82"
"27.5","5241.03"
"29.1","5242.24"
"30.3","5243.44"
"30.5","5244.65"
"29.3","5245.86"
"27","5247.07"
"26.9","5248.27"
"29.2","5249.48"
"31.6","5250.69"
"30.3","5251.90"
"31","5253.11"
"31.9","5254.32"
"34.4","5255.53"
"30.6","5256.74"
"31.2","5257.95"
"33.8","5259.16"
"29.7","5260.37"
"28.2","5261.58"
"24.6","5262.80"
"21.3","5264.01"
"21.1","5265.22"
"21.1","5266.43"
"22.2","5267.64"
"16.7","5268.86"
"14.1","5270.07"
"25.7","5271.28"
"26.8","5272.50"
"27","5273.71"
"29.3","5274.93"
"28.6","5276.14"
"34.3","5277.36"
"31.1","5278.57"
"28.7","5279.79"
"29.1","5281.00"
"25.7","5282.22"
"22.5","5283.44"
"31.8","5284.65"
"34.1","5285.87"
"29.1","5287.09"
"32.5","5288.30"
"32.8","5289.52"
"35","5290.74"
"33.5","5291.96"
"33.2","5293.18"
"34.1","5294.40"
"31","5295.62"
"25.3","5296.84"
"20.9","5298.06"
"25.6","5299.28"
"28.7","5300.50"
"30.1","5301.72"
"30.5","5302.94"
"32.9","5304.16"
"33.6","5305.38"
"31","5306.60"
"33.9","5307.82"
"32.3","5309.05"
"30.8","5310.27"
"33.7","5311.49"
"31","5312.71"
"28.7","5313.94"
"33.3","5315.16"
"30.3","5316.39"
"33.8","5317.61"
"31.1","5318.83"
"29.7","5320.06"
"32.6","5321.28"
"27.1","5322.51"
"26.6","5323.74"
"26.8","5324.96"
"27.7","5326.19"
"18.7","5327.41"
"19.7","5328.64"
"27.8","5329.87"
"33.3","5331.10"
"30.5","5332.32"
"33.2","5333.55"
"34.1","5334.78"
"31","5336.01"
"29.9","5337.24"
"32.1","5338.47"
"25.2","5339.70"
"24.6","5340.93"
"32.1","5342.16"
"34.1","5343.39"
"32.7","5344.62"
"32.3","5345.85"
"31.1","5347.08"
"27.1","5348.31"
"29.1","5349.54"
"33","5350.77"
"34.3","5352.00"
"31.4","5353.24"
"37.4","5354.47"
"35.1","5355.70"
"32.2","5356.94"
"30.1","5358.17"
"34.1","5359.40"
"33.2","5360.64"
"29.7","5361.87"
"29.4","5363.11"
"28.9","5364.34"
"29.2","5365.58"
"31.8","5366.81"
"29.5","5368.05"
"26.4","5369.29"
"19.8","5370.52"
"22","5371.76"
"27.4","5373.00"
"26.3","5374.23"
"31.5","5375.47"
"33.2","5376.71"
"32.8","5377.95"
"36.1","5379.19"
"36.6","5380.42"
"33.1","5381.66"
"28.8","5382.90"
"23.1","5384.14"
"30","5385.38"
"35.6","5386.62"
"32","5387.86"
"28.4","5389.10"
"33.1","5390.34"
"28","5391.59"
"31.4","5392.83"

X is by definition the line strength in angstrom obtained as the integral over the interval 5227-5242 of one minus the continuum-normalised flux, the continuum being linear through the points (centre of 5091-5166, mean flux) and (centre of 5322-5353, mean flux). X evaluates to -1.50 angstrom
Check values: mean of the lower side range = 20.8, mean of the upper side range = 29.4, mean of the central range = 27.7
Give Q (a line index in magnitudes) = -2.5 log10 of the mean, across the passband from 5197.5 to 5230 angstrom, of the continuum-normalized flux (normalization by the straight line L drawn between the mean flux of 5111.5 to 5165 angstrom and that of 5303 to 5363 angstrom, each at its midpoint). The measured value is 0.05 mag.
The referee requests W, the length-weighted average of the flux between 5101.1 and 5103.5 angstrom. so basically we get 19.4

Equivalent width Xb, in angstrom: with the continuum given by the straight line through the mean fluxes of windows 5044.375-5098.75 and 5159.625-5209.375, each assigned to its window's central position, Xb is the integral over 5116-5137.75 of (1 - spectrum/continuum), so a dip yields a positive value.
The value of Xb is -1.2 angstrom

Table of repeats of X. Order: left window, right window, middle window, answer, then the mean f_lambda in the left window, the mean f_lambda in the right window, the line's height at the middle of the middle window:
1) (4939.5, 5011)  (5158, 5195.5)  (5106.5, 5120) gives -0.8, 25.4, 17.5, 20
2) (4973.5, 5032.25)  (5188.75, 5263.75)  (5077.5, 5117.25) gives 6.4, 23.7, 26.2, 24.8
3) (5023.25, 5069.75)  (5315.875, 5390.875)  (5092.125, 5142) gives 7.2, 22.9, 30.2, 24.6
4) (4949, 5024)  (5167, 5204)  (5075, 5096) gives 0.6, 24.8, 18.5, 21.6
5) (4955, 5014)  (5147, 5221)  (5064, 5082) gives 1.2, 24.7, 19.7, 22.5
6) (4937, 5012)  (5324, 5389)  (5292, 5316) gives -1.0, 25.4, 30.1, 29.5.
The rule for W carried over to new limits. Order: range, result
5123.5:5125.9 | 18.9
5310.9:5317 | 31.4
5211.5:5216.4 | 27.5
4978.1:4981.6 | 24.6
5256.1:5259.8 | 31.9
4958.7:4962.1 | 28.5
